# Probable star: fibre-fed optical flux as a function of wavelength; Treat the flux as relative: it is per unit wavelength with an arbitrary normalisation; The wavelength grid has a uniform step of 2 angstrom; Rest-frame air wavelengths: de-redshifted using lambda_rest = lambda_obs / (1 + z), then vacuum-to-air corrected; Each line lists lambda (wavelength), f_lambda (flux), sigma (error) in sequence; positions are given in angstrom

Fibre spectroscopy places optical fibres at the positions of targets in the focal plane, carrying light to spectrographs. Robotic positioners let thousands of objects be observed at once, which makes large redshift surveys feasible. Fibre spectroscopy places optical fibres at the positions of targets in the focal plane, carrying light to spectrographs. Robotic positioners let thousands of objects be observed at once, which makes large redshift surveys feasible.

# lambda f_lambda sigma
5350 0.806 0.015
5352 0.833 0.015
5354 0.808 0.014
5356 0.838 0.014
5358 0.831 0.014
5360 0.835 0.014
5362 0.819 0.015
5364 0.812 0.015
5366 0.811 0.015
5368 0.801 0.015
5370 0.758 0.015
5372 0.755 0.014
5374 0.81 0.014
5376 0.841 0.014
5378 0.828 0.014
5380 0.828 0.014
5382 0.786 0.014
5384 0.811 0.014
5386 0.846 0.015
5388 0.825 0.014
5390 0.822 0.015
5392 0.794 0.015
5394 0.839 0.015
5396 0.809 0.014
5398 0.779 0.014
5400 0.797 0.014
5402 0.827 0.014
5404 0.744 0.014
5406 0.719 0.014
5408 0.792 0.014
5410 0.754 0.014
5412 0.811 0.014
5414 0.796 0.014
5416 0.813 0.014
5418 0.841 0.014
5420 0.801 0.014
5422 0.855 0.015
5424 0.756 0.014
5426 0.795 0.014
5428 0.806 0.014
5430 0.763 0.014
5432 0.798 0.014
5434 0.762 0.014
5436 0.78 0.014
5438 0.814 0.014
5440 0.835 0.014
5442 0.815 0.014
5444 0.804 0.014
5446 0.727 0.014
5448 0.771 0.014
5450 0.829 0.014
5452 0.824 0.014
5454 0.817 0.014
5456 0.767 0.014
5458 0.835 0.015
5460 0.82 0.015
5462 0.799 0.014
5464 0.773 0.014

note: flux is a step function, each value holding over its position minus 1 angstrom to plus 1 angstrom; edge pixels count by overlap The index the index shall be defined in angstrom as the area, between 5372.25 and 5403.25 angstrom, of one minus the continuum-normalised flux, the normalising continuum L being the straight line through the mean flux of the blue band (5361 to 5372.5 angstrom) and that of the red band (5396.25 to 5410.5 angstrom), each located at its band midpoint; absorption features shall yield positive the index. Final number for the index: -1.2 angstrom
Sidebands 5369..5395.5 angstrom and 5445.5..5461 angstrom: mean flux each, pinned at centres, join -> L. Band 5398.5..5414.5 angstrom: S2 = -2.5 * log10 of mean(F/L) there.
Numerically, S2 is 0.04 mag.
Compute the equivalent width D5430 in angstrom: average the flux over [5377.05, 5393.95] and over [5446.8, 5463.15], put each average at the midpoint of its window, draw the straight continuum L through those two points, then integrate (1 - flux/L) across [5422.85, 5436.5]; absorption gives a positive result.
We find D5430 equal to 0.51 angstrom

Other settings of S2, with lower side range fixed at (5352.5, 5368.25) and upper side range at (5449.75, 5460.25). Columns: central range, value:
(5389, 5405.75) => 0.027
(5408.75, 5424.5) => 0.016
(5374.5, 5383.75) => 0.000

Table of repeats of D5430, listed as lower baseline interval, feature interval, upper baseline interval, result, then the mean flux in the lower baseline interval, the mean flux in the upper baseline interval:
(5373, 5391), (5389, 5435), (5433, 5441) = 0.8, 0.822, 0.798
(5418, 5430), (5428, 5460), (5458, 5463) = 0.5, 0.802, 0.815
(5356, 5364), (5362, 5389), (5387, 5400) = 0.3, 0.828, 0.81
